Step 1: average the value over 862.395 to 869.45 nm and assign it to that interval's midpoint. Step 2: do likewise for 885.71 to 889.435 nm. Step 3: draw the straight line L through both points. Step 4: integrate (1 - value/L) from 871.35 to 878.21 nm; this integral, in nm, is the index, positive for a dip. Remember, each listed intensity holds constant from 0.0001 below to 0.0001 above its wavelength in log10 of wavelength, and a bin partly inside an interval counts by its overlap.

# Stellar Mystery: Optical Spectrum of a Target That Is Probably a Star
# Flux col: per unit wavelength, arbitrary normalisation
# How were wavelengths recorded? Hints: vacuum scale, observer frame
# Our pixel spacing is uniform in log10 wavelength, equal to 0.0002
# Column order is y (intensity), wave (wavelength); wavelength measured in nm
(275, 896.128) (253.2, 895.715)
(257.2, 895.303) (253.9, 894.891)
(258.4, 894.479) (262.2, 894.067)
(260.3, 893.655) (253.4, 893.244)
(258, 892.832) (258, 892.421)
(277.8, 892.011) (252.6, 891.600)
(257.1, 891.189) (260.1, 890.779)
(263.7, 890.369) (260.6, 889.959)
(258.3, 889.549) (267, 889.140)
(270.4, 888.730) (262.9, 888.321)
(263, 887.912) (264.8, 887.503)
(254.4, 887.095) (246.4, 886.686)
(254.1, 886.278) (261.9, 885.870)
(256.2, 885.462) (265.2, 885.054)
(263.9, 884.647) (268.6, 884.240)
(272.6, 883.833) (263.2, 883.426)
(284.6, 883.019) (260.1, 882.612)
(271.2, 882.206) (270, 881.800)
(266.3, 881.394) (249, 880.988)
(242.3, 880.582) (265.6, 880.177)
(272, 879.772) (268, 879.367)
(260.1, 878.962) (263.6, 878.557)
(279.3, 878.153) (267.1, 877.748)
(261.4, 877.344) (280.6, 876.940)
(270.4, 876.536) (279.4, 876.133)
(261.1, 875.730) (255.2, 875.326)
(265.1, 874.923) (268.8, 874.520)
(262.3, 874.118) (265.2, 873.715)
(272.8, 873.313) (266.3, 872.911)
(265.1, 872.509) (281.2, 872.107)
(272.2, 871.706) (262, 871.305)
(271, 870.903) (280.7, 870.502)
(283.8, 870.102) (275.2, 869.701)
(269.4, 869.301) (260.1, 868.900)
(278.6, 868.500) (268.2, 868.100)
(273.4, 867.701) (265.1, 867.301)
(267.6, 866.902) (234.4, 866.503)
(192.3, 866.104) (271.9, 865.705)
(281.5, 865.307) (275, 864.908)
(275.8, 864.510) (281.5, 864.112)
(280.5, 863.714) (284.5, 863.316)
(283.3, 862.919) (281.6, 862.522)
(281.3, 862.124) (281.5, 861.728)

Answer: -0.10 nm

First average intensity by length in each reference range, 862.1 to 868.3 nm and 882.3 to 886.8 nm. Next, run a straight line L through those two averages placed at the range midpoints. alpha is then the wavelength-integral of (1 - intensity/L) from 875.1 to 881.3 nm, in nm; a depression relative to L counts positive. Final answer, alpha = 0.01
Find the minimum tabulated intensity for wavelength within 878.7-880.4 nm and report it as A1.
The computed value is 260.1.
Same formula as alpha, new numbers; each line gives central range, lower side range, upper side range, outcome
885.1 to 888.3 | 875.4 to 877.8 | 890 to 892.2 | 0.076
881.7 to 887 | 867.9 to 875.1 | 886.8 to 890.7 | 0.005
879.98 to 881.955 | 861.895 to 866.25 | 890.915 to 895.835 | 0.047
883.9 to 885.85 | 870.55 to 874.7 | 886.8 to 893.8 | -0.003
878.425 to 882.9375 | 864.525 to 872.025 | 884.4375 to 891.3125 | -0.008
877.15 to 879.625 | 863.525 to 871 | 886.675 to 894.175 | -0.022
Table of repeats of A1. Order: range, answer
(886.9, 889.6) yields 254.4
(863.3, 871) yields 192.3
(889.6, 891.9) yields 252.6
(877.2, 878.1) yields 261.4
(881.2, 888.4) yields 246.4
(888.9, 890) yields 258.3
